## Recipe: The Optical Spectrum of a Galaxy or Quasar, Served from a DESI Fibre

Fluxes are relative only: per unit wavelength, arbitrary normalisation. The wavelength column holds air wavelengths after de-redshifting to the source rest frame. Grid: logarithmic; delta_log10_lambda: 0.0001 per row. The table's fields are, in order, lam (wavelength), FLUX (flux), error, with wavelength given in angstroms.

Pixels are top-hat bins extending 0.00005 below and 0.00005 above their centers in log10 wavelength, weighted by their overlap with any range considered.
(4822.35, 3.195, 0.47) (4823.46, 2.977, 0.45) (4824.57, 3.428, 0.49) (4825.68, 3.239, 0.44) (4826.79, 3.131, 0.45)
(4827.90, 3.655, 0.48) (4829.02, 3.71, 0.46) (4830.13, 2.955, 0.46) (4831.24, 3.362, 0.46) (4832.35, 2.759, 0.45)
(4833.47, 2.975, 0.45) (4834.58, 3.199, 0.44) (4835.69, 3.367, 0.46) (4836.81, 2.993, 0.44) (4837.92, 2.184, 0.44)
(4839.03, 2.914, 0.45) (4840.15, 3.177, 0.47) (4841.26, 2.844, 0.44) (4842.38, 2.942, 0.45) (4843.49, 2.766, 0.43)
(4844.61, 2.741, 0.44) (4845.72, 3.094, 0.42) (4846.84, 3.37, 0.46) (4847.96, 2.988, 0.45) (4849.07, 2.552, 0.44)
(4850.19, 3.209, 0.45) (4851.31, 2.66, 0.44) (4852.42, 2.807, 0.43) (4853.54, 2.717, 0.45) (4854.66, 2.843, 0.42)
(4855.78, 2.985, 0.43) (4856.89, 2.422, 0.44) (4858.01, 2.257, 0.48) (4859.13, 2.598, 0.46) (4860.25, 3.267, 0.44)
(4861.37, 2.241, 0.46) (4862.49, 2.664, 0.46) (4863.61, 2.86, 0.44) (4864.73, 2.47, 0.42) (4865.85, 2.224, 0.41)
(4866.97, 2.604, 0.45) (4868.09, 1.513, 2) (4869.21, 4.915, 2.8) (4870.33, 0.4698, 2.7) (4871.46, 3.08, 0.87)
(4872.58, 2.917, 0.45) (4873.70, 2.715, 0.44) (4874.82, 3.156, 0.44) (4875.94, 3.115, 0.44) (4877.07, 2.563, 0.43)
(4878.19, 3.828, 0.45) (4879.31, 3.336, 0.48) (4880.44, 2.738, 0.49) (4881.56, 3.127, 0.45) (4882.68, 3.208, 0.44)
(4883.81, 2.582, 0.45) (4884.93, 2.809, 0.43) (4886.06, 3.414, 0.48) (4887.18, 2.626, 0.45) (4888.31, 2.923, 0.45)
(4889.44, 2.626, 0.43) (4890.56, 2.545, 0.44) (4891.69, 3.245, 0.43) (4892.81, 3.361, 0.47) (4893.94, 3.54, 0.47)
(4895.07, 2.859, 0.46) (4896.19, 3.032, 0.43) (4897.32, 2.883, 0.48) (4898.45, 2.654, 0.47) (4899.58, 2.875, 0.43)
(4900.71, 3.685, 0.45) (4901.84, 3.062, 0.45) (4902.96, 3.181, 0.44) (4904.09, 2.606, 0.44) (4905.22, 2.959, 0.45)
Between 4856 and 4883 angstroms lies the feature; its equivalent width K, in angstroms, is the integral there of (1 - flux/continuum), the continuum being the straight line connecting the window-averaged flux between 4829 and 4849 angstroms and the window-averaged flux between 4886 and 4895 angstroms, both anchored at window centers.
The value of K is 2.1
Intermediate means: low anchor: 2.99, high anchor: 3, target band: 2.76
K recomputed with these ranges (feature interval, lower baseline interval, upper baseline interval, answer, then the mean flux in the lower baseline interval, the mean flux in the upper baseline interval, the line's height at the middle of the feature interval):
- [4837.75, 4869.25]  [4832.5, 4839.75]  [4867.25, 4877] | 0.8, 2.93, 2.72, 2.83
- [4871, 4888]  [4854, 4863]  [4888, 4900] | -1.1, 2.66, 2.96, 2.84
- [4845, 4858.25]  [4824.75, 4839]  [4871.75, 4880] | 1.2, 3.13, 3.09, 3.11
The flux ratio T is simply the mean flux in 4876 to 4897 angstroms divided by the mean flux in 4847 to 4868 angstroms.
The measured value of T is 1.1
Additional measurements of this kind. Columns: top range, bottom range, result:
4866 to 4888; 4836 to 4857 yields 1.00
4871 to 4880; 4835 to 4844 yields 1.06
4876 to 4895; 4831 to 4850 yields 1.03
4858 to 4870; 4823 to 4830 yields 0.80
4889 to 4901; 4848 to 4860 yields 1.10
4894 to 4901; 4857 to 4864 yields 1.15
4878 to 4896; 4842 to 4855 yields 1.05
